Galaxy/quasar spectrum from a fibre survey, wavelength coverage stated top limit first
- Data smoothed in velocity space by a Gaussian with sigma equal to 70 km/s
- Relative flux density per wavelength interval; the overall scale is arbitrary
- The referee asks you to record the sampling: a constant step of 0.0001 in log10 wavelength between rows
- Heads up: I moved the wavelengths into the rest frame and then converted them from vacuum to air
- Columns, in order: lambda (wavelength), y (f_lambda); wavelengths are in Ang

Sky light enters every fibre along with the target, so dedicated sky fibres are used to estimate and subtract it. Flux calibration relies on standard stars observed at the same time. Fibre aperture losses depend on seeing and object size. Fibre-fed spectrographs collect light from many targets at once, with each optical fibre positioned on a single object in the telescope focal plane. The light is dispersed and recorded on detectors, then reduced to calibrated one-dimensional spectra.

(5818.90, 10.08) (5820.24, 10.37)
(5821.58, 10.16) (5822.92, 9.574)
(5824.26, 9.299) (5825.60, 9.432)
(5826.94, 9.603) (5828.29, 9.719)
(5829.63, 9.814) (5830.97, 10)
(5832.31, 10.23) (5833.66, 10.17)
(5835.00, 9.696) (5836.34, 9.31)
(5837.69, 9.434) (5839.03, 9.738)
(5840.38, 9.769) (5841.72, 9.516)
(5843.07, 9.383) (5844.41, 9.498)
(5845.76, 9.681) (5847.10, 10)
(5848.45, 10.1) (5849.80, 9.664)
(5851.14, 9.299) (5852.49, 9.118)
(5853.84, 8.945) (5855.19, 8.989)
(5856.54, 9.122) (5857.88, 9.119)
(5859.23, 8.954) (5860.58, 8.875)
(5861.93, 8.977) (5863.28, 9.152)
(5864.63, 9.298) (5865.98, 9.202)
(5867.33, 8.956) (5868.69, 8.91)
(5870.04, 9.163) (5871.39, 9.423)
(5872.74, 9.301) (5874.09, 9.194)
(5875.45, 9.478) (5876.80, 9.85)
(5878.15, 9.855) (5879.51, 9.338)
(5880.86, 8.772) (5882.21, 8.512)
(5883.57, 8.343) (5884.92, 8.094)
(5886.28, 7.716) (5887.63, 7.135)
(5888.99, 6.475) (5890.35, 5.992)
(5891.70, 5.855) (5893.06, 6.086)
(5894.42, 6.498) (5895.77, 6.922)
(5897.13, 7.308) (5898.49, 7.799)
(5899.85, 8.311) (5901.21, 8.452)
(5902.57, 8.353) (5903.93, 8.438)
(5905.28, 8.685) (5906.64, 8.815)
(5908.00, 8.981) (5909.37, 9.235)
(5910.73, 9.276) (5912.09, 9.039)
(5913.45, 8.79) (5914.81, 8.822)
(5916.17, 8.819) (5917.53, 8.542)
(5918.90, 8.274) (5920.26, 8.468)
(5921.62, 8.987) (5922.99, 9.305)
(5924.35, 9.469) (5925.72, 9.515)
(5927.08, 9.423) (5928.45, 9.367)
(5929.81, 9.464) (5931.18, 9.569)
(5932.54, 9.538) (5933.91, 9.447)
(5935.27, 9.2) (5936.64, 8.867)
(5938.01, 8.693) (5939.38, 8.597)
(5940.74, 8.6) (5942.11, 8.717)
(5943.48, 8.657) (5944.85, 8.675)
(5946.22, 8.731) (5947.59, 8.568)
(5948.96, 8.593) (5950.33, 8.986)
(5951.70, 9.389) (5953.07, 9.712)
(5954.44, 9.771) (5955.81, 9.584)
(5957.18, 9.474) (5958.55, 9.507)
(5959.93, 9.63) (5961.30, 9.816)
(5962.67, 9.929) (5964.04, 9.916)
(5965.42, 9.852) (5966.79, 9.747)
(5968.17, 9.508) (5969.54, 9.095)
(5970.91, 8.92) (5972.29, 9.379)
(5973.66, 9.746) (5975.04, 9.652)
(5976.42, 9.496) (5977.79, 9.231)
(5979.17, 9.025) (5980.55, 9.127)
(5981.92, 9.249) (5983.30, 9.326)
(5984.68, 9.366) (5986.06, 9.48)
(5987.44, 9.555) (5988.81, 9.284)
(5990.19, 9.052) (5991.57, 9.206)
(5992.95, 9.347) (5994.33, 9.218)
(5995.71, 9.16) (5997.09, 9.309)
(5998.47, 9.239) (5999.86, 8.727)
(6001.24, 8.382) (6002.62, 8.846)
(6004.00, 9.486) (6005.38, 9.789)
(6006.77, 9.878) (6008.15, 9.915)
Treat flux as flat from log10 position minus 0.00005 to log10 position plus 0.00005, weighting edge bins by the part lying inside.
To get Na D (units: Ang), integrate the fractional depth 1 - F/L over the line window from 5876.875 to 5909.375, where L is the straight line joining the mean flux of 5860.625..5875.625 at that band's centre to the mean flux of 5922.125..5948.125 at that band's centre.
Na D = 4.3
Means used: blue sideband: 9.16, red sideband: 9.07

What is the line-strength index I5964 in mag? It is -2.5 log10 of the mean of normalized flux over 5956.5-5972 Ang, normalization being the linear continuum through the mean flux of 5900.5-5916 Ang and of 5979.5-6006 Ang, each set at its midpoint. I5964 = -0.06 mag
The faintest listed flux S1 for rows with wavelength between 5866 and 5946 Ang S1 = 5.855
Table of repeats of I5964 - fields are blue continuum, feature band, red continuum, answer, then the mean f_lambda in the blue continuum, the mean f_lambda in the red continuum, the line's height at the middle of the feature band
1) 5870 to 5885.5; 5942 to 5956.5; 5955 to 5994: 0.04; 9.12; 9.45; 9.36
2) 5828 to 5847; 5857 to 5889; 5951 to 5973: 0.09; 9.72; 9.58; 9.68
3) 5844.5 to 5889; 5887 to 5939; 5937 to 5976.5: 0.09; 9.04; 9.27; 9.16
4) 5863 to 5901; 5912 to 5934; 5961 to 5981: -0.03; 8.24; 9.49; 8.82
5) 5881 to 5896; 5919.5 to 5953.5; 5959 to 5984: -0.07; 7.12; 9.48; 8.49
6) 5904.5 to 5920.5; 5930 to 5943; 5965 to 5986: 0.00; 8.82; 9.38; 9.03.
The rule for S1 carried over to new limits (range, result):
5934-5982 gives 8.568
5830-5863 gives 8.875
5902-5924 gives 8.274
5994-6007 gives 8.382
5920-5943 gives 8.468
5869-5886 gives 8.094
